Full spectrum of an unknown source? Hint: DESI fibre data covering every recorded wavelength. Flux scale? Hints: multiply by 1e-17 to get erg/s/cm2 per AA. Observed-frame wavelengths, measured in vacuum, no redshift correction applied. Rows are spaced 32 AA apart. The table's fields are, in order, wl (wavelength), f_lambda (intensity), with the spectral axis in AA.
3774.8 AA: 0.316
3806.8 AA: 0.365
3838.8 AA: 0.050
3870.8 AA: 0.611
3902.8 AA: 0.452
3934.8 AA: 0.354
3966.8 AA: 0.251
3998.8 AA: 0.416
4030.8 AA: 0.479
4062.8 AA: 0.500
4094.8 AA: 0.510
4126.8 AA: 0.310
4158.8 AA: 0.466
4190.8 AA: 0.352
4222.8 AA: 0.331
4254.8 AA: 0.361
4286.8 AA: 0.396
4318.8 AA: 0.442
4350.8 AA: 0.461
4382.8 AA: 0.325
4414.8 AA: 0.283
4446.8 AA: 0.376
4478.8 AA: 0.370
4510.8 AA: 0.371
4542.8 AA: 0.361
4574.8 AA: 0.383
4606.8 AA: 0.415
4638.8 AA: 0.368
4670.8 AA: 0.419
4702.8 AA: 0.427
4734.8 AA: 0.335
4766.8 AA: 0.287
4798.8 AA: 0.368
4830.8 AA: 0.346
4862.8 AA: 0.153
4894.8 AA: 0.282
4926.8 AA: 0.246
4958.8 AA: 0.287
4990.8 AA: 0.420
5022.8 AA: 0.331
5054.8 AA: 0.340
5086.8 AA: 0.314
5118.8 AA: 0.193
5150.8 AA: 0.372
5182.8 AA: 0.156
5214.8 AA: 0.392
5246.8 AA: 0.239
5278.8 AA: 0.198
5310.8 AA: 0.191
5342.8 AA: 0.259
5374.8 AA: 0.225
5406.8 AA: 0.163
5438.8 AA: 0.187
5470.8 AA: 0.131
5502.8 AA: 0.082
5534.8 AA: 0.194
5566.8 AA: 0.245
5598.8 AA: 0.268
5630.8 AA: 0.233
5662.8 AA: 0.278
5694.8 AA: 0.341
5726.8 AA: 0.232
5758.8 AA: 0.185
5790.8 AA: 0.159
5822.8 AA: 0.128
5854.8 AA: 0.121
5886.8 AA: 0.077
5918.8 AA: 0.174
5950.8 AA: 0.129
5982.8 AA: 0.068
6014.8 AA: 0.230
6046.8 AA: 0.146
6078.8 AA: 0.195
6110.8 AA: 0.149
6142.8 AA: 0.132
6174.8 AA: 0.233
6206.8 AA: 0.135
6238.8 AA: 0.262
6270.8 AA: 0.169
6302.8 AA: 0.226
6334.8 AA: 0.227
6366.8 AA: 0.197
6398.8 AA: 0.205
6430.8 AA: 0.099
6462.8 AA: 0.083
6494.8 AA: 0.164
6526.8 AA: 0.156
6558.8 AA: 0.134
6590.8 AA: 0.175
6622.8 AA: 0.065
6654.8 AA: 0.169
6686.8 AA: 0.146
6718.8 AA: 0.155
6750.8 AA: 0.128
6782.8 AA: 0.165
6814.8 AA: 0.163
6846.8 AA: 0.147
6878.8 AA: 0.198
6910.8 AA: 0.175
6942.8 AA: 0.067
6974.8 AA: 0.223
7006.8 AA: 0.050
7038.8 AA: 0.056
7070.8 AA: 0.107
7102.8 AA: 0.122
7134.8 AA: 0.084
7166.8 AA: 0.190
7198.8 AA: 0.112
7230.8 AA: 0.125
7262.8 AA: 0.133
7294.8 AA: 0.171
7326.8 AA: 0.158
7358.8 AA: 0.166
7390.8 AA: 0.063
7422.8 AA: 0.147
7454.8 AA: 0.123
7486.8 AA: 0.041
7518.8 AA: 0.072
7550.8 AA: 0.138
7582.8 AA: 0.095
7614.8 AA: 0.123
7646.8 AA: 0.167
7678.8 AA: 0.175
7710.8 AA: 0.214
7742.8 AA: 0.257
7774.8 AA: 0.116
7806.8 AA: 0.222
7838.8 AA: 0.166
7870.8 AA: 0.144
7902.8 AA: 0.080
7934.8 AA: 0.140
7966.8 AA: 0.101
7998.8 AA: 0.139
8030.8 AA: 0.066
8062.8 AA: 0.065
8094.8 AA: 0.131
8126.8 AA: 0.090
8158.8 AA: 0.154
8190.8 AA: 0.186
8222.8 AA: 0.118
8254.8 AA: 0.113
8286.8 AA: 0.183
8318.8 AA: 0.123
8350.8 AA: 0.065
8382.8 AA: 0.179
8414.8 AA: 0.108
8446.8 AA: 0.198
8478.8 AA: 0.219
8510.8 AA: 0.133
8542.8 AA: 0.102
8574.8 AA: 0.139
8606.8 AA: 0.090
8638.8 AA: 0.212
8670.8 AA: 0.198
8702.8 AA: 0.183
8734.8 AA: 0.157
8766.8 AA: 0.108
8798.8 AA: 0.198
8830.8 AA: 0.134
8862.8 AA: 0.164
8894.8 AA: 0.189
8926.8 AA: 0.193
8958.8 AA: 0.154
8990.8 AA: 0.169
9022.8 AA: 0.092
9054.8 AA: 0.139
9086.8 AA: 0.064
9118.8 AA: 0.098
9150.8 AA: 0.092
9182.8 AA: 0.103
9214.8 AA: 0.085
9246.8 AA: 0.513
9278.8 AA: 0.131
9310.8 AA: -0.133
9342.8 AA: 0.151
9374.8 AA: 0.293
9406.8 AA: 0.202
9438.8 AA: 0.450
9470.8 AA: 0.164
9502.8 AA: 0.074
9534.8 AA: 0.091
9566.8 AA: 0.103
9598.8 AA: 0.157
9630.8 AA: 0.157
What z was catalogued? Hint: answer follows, 1.48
